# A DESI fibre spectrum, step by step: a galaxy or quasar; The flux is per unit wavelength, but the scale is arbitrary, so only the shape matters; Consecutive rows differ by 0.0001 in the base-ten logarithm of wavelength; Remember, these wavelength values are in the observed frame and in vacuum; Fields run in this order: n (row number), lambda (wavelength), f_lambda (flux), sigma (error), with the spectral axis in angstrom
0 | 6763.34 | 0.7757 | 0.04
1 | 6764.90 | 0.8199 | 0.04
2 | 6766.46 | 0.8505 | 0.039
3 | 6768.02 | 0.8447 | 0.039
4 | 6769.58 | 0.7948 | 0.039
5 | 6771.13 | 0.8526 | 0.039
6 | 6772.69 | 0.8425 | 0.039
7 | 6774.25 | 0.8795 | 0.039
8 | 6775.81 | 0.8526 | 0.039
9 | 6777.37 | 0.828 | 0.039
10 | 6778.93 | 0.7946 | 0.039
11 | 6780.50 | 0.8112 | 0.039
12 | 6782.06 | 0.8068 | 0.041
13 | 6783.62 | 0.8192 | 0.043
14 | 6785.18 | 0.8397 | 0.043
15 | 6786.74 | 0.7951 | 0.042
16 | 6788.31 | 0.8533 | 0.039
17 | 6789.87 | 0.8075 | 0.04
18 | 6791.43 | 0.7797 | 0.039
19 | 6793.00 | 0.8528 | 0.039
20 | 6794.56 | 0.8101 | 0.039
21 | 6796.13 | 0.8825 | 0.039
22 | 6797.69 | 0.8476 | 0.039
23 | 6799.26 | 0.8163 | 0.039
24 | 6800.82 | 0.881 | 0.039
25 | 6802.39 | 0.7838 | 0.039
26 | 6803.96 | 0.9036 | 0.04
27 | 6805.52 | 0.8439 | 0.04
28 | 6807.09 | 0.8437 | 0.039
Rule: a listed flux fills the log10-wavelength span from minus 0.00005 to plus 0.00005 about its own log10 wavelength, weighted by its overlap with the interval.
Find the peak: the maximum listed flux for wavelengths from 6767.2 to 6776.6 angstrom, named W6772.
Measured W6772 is 0.8795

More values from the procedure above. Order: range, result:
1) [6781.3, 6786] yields 0.8397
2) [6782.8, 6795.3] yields 0.8533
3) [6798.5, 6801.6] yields 0.881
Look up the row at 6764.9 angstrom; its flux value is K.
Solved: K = 0.8199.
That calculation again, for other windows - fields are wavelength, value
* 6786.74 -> 0.7951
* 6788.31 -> 0.8533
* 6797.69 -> 0.8476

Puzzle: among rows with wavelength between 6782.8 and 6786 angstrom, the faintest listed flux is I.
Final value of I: 0.8192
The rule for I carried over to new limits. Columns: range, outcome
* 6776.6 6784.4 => 0.7946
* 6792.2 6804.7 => 0.7838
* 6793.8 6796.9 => 0.8101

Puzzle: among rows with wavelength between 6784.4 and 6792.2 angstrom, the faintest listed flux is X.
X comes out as 0.7797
